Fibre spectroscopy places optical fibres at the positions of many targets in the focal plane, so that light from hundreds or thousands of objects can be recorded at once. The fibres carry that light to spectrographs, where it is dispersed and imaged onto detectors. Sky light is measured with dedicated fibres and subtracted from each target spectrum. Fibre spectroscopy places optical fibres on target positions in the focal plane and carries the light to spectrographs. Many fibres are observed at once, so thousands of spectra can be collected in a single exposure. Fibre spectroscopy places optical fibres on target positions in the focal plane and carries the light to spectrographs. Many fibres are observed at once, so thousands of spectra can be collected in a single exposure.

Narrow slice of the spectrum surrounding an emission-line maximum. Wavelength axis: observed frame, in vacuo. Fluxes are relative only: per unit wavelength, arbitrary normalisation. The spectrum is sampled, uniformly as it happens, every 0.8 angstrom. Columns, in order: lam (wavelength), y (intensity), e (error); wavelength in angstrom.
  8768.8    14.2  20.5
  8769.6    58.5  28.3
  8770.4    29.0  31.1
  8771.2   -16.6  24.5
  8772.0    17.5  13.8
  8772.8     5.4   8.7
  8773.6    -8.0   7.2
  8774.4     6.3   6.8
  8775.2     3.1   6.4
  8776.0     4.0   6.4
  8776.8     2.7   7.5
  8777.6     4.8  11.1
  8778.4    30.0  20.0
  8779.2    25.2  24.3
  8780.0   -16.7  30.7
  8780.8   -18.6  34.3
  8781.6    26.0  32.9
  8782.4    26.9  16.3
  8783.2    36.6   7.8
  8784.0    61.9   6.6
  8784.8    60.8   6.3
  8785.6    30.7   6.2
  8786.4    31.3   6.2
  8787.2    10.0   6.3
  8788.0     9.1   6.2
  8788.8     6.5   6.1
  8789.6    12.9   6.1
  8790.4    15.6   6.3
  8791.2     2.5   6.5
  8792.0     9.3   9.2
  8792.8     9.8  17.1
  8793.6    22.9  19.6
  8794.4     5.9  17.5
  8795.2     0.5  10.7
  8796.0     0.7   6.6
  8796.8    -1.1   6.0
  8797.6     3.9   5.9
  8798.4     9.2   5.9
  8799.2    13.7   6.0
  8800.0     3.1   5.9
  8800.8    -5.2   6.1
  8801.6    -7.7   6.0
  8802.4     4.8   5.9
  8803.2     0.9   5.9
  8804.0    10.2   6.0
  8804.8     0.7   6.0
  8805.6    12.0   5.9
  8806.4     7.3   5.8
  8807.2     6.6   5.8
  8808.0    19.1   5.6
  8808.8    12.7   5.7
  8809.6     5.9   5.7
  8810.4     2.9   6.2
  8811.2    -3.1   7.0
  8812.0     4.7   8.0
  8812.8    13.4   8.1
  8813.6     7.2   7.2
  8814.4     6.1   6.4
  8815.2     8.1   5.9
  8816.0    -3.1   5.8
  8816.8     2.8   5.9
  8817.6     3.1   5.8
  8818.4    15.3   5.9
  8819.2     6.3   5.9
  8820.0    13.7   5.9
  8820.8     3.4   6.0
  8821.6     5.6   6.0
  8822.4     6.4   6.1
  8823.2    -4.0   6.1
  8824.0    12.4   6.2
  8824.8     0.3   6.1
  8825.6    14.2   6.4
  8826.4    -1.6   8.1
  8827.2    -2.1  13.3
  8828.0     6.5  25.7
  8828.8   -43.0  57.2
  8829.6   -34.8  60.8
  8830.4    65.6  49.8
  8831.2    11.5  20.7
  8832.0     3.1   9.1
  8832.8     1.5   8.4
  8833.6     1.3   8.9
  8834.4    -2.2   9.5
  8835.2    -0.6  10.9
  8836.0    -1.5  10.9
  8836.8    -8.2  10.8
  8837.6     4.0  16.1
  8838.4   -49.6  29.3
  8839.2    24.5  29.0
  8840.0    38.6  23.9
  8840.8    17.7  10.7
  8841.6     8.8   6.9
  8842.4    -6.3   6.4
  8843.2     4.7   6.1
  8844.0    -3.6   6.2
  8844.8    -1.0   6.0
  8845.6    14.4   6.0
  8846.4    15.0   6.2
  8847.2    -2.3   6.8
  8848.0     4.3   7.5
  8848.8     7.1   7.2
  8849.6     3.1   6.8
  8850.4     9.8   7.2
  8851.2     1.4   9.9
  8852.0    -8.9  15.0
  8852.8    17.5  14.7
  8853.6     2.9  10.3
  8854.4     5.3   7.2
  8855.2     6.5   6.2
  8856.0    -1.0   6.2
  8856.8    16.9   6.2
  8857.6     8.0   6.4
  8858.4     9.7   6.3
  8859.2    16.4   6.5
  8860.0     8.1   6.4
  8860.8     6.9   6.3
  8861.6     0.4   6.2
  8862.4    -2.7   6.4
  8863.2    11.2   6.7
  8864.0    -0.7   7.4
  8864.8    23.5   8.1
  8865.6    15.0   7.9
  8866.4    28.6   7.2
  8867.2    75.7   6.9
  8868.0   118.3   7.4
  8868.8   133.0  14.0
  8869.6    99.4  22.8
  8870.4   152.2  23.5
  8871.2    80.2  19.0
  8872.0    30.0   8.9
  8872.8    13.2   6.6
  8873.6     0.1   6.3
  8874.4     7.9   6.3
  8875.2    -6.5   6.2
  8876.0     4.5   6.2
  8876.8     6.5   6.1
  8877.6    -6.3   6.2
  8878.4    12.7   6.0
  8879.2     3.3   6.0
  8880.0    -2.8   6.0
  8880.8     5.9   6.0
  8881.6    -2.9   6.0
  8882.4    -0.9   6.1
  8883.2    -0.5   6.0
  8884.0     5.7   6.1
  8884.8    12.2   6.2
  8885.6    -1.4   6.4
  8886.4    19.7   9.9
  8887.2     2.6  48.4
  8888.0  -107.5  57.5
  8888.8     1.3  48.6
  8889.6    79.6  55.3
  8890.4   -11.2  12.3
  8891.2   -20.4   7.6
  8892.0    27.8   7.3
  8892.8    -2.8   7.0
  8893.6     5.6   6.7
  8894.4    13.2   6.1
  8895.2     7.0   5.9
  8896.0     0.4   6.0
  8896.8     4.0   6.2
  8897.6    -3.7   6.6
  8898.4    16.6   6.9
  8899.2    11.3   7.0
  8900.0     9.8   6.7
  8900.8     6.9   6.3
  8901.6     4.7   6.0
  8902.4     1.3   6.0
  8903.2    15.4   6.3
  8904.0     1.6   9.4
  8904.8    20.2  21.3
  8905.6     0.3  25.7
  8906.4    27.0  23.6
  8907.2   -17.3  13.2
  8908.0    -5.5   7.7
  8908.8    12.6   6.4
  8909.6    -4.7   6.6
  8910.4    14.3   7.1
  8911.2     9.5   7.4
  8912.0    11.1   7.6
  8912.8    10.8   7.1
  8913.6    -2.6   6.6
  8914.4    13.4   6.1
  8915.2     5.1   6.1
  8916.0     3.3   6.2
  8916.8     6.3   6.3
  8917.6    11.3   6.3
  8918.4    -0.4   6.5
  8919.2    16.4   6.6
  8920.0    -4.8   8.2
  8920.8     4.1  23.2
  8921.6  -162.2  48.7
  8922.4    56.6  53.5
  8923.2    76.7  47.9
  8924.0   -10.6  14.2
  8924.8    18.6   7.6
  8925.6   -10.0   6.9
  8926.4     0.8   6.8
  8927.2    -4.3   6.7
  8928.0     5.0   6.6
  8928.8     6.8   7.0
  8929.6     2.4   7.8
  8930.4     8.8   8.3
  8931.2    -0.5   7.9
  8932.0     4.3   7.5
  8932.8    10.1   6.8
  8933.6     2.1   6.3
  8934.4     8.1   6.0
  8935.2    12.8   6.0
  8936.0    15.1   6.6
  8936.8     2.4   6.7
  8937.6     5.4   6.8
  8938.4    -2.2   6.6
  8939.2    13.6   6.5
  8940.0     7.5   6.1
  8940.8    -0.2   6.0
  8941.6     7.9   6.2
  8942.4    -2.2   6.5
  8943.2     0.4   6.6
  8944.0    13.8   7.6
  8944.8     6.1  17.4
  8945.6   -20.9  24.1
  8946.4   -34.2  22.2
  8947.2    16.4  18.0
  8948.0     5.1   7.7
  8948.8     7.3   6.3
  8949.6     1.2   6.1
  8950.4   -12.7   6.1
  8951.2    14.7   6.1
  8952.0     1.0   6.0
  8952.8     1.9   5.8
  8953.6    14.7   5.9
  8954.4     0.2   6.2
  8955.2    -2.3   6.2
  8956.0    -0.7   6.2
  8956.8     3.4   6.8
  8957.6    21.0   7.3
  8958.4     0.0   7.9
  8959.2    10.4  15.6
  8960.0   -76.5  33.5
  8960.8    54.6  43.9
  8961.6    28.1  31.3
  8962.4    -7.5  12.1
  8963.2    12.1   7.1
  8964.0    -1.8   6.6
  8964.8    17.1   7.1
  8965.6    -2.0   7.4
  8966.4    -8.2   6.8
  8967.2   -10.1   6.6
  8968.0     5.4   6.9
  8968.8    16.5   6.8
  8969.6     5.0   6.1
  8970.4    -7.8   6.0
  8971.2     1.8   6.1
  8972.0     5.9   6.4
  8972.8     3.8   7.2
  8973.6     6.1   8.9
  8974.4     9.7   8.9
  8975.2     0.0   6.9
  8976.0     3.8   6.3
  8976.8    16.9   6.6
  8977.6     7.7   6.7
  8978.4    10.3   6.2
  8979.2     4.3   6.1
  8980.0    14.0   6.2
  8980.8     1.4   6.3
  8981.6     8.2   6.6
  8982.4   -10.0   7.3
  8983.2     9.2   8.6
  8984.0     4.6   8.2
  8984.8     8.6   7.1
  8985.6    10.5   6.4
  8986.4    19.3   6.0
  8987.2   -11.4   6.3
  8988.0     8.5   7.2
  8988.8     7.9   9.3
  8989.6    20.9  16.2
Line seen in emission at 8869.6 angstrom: [O III] 5007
